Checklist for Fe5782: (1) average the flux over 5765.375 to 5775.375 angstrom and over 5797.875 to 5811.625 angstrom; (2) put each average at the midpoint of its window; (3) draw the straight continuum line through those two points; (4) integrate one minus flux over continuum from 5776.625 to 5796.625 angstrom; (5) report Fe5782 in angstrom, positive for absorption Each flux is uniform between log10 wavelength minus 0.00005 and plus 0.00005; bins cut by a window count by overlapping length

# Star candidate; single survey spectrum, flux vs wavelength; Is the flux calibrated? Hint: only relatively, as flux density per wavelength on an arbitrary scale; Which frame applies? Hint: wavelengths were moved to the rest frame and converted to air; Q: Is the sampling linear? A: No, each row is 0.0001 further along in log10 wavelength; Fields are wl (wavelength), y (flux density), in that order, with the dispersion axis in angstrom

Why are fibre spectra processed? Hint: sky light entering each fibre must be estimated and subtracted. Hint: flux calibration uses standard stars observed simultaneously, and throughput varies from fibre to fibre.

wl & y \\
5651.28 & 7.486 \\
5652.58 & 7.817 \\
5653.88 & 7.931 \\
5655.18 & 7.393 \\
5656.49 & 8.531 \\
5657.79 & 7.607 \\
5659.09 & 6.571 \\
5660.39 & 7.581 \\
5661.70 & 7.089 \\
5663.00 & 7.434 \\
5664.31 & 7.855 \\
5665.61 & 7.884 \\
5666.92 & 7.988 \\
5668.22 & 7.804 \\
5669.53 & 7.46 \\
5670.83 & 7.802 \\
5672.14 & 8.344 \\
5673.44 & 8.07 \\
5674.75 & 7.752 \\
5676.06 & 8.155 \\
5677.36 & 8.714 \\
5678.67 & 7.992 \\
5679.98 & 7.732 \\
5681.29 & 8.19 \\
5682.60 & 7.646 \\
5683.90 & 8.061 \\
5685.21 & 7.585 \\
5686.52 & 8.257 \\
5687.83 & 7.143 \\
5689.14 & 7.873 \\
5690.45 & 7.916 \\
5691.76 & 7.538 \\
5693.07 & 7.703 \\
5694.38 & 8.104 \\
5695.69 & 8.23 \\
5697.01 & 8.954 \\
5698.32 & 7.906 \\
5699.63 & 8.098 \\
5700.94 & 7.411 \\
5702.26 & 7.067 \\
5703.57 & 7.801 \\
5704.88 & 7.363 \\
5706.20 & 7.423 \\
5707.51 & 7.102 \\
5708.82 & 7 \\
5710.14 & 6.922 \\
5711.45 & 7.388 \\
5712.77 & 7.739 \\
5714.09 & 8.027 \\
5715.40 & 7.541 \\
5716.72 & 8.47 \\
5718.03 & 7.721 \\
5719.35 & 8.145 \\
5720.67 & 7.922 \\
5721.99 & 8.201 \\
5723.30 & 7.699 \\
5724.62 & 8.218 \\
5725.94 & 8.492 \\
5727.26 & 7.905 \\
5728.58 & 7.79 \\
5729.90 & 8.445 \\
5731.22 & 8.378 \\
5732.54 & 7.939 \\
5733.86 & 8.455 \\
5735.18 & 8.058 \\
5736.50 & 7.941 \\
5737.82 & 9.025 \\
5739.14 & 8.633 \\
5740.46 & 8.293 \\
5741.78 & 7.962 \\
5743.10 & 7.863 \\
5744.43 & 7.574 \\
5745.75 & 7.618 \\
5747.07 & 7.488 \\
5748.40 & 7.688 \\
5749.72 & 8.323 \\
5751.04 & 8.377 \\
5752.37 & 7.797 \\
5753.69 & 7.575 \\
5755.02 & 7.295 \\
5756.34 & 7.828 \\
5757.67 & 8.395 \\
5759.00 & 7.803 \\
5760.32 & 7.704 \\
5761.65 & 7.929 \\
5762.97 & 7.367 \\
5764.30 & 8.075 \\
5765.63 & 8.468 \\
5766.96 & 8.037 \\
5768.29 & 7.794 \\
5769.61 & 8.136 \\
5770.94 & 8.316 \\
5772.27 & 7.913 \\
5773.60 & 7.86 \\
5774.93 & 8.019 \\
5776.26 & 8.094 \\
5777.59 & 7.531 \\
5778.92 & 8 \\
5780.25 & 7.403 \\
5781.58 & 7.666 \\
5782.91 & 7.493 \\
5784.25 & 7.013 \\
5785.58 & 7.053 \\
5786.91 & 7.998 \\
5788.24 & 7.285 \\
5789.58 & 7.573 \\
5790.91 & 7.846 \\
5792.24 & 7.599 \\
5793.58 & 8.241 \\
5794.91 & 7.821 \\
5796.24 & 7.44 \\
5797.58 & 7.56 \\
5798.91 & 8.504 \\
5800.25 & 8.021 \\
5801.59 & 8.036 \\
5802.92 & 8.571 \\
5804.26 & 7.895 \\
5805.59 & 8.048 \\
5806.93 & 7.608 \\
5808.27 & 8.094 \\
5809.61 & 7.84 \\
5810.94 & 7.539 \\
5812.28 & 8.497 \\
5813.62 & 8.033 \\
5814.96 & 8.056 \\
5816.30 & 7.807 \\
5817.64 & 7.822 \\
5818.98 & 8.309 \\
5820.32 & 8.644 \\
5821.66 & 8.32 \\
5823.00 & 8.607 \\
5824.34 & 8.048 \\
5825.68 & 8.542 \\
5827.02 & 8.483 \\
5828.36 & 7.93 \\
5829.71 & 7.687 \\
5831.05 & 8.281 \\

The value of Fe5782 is 1.1 angstrom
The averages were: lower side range 8.05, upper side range 8.01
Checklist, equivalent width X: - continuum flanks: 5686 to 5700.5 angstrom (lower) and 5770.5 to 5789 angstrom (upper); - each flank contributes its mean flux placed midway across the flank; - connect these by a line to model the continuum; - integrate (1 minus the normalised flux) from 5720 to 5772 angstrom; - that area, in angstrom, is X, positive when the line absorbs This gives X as -1.53 angstrom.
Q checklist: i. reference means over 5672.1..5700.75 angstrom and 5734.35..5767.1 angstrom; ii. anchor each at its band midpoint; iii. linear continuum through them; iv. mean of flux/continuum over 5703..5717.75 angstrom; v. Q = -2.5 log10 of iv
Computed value 0.062 mag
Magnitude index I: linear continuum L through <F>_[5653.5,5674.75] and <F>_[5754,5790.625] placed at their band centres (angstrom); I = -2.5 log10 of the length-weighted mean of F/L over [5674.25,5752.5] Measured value -0.02 mag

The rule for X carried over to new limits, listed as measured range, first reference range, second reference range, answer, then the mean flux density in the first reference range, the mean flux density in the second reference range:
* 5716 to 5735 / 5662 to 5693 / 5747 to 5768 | -0.6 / 7.87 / 7.89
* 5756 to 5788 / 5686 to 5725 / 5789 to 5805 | 0.3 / 7.76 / 7.93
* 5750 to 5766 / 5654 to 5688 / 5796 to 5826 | 0.2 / 7.81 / 8.08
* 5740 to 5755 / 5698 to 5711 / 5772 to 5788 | -0.6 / 7.4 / 7.65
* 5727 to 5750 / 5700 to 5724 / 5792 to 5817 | -1.1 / 7.62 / 7.96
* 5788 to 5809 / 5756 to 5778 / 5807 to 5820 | 0.2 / 7.96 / 8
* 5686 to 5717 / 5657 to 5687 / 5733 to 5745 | 1.1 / 7.81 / 8.2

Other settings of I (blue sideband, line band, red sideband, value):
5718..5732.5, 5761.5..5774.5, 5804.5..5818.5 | 0.00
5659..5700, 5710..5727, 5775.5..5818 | -0.01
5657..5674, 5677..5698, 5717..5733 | -0.02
